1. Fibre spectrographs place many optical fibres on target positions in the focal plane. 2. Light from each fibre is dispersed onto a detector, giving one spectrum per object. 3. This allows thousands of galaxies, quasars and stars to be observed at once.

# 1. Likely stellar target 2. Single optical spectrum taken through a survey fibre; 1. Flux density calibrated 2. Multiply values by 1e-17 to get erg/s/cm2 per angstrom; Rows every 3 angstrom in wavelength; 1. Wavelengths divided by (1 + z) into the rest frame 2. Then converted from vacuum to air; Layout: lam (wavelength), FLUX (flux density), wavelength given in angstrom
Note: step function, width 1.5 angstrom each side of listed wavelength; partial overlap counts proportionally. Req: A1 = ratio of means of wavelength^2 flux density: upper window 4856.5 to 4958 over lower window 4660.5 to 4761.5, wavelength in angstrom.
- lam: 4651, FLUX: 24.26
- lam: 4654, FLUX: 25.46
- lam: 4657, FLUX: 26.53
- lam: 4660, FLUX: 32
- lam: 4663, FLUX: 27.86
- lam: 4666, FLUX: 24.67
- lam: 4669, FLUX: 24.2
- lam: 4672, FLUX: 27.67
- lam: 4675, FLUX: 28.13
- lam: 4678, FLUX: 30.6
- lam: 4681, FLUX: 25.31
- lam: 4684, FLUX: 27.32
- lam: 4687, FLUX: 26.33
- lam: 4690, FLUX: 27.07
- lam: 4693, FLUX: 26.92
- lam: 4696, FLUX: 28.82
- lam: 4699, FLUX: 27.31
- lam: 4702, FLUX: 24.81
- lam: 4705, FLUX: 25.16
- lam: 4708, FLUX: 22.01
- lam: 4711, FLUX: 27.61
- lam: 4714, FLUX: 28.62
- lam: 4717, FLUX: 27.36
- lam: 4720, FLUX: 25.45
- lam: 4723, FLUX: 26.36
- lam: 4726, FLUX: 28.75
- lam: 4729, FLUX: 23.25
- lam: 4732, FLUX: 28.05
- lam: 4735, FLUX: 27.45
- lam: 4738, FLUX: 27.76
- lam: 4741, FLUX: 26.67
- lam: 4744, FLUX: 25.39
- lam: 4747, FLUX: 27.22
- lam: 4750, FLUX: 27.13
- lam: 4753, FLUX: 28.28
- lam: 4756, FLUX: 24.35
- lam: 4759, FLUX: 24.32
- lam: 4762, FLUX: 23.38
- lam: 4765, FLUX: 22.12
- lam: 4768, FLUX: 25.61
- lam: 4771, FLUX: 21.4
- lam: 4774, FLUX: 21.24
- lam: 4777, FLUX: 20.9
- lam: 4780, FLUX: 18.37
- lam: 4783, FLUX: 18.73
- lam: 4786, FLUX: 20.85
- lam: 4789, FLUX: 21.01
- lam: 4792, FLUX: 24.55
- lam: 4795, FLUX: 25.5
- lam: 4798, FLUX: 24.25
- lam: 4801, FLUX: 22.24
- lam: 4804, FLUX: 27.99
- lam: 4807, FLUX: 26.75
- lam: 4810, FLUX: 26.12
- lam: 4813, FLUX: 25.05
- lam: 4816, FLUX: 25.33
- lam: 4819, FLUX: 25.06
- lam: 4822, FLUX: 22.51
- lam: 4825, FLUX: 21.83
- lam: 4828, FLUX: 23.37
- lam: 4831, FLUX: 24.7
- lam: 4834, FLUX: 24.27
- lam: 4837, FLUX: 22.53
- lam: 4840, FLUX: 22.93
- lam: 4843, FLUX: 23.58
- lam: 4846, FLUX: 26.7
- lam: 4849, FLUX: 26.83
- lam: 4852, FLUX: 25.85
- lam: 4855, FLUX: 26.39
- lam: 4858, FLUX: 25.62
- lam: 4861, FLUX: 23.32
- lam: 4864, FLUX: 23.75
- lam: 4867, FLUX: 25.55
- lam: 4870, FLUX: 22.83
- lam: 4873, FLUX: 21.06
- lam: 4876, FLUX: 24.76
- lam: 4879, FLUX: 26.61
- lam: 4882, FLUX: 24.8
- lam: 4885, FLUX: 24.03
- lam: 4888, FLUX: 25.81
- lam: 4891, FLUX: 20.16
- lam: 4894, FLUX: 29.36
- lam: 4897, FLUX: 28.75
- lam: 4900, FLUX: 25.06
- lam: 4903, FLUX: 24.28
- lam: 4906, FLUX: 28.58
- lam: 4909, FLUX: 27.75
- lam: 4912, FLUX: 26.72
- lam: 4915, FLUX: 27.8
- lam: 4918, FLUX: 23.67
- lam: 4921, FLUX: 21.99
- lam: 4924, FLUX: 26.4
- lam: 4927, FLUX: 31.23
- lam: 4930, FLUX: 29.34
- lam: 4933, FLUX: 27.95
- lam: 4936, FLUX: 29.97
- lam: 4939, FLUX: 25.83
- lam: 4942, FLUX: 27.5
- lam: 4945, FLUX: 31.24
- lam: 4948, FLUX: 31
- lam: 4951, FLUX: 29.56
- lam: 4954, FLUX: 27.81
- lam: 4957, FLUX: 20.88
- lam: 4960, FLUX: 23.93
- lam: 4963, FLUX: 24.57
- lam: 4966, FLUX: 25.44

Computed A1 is 1.07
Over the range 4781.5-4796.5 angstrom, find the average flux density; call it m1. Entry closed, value 22.1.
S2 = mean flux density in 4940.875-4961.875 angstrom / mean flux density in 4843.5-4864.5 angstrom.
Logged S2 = 1.1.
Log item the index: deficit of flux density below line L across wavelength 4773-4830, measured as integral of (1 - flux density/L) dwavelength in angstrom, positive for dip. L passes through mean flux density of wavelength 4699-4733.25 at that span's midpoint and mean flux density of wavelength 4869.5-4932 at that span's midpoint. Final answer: 5.99 angstrom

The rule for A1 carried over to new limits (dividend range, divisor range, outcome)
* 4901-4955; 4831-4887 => 1.16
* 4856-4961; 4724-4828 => 1.13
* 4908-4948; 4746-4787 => 1.28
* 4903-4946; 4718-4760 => 1.12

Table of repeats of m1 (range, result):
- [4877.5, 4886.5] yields 25.1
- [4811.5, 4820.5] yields 25.1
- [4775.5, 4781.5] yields 19.6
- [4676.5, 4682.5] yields 28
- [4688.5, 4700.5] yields 27.5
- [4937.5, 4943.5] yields 26.7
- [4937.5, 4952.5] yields 29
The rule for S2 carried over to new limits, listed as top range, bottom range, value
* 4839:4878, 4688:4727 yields 0.92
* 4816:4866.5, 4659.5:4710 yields 0.91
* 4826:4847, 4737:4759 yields 0.90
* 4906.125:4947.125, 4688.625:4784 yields 1.09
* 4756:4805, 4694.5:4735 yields 0.86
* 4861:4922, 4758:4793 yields 1.15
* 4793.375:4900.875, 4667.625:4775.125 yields 0.95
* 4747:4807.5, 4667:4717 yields 0.88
